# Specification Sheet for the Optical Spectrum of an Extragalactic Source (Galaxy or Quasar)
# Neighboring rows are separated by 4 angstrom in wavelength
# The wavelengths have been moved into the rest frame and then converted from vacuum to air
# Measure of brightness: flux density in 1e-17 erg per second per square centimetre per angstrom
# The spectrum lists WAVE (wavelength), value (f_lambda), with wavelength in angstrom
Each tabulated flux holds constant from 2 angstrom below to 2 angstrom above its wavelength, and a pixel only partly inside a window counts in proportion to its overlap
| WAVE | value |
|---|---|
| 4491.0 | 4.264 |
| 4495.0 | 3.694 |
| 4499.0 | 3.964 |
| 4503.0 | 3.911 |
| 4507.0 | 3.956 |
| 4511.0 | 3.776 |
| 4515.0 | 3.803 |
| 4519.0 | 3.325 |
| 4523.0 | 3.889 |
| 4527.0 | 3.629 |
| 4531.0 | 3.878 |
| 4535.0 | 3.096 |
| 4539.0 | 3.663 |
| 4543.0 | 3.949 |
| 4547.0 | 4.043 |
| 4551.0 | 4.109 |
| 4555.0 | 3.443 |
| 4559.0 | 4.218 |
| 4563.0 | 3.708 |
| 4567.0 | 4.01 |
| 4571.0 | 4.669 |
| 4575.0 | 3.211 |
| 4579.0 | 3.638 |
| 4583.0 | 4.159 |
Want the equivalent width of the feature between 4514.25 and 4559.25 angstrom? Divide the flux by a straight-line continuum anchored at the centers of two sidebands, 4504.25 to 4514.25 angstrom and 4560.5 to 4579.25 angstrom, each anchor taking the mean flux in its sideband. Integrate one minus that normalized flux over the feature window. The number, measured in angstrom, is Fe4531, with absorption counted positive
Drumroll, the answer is 1.6 angstrom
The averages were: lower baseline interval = 3.86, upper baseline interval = 3.88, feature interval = 3.73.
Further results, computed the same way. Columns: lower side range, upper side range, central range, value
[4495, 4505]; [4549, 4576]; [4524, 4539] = 1.3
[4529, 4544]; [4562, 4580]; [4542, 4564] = -1.1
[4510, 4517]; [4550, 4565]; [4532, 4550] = 0.5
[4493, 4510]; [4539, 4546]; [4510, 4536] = 1.6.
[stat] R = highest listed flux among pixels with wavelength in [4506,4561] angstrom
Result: 4.218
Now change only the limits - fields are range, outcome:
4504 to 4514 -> 3.956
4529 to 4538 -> 3.878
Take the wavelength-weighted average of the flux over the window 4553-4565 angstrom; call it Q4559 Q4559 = 3.79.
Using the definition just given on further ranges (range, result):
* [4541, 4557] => 3.89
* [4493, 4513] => 3.86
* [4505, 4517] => 3.85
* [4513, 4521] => 3.56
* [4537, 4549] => 3.89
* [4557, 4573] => 4.15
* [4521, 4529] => 3.76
